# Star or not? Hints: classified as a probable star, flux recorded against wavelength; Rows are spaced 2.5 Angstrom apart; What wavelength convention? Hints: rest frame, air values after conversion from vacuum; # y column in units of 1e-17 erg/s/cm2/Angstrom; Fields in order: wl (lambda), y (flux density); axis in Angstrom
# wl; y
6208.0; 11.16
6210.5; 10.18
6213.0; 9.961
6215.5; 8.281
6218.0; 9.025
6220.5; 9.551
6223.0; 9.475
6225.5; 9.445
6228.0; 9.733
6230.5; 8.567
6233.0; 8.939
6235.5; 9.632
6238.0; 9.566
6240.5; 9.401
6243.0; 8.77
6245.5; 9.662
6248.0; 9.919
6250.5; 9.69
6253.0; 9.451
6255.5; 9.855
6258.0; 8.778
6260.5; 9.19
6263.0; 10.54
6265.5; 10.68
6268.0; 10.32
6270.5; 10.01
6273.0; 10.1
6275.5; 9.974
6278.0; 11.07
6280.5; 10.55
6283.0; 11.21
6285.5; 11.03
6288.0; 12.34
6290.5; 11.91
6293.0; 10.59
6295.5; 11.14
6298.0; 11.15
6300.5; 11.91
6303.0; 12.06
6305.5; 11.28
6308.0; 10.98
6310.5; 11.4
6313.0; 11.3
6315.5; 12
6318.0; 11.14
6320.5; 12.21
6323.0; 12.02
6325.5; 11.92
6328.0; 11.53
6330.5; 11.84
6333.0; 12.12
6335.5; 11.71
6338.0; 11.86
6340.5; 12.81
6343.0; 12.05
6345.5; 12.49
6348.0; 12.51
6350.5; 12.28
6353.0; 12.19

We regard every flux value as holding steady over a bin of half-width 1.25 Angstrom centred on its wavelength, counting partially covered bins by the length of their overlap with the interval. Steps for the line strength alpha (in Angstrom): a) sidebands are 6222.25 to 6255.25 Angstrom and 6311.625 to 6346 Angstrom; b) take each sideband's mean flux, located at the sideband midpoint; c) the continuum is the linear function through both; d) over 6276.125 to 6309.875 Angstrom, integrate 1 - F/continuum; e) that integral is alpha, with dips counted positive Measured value -1.2 Angstrom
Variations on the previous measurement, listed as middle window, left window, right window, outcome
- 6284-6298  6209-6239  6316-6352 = -0.49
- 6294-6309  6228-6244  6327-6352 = -0.49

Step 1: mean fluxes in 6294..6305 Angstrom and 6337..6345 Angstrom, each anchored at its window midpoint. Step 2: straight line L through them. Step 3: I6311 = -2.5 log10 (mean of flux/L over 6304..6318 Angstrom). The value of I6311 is 0.033 mag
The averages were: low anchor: 11.5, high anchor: 12.3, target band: 11.4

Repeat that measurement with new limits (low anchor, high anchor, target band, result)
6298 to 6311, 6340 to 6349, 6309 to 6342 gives 0.01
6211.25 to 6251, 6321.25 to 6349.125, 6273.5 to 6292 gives -0.04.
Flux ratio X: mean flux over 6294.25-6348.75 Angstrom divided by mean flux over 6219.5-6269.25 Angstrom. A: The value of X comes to 1.23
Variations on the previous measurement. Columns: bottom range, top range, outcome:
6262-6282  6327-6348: 1.16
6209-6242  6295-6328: 1.24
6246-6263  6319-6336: 1.24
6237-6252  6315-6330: 1.24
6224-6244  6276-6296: 1.21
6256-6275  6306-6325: 1.16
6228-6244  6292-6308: 1.23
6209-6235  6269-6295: 1.16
